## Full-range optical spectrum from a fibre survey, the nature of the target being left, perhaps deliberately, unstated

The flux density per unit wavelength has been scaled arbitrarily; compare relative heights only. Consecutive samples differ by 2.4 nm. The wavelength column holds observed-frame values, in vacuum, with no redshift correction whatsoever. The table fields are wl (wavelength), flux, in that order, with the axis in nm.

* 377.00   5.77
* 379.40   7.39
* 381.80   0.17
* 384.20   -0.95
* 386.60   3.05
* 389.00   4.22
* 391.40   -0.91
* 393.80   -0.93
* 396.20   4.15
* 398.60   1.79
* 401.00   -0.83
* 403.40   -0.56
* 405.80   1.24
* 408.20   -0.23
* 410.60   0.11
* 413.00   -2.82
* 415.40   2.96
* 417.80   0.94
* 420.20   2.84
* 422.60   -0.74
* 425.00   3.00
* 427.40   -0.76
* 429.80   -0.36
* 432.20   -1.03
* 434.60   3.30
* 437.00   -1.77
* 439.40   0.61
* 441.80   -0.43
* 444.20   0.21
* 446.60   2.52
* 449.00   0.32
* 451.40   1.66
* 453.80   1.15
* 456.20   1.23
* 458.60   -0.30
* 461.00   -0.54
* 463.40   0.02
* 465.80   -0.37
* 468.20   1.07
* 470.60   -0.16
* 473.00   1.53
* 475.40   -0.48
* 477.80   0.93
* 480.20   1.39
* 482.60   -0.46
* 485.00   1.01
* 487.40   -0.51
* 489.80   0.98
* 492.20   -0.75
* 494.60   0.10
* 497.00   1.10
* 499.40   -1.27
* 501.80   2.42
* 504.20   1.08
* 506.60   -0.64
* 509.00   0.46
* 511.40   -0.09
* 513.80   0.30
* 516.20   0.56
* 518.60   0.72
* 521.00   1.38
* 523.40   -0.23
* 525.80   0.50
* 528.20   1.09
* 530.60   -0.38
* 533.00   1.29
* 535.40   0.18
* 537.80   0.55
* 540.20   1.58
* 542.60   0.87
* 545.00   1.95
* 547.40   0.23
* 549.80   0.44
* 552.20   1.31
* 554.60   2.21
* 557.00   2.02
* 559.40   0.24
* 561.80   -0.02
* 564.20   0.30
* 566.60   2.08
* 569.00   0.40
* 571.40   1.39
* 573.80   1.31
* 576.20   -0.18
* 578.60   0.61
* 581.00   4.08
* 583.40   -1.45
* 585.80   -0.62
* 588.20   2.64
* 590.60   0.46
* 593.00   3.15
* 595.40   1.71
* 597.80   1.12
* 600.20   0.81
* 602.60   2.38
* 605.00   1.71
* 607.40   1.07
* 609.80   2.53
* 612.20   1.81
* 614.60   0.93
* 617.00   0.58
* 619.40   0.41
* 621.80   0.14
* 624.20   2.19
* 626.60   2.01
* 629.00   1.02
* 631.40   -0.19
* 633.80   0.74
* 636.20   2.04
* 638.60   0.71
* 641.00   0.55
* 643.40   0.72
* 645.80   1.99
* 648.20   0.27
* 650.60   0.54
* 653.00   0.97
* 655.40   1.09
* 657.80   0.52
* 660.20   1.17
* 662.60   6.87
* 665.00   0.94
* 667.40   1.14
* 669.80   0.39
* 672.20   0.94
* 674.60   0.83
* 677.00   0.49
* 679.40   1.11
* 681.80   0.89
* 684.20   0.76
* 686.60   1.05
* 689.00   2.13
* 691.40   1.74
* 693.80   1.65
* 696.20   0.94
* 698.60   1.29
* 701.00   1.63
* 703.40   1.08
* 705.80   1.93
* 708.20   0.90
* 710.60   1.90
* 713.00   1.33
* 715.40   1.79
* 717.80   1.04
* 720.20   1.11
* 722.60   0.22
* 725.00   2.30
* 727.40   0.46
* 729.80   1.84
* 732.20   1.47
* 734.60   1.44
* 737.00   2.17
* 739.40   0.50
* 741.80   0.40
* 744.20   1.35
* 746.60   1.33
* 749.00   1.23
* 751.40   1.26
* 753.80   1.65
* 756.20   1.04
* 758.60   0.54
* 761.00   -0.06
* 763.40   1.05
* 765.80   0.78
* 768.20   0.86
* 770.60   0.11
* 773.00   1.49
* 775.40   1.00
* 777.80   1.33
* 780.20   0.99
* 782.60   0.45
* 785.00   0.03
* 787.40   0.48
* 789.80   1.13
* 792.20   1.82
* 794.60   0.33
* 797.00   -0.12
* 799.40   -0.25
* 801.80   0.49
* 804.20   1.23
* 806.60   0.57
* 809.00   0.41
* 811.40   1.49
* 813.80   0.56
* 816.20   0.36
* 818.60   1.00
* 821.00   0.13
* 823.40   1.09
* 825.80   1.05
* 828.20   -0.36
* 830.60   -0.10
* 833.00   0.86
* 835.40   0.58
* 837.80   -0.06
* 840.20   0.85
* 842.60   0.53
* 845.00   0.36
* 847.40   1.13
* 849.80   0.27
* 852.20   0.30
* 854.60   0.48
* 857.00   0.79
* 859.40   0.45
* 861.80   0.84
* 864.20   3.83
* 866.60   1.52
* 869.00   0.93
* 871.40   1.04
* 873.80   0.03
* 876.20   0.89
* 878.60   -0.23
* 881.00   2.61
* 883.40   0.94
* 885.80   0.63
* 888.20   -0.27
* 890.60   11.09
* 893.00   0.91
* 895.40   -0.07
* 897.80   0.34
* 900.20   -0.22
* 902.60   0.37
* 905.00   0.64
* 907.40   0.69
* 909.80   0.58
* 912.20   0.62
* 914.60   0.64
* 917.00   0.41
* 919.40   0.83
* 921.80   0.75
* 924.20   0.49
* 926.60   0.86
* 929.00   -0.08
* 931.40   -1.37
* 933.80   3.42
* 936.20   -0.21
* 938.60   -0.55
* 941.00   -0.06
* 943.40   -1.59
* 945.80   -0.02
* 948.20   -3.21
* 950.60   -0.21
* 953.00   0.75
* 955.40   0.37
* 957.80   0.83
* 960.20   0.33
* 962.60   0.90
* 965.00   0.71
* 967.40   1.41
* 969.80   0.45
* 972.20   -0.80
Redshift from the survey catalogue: 0.78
